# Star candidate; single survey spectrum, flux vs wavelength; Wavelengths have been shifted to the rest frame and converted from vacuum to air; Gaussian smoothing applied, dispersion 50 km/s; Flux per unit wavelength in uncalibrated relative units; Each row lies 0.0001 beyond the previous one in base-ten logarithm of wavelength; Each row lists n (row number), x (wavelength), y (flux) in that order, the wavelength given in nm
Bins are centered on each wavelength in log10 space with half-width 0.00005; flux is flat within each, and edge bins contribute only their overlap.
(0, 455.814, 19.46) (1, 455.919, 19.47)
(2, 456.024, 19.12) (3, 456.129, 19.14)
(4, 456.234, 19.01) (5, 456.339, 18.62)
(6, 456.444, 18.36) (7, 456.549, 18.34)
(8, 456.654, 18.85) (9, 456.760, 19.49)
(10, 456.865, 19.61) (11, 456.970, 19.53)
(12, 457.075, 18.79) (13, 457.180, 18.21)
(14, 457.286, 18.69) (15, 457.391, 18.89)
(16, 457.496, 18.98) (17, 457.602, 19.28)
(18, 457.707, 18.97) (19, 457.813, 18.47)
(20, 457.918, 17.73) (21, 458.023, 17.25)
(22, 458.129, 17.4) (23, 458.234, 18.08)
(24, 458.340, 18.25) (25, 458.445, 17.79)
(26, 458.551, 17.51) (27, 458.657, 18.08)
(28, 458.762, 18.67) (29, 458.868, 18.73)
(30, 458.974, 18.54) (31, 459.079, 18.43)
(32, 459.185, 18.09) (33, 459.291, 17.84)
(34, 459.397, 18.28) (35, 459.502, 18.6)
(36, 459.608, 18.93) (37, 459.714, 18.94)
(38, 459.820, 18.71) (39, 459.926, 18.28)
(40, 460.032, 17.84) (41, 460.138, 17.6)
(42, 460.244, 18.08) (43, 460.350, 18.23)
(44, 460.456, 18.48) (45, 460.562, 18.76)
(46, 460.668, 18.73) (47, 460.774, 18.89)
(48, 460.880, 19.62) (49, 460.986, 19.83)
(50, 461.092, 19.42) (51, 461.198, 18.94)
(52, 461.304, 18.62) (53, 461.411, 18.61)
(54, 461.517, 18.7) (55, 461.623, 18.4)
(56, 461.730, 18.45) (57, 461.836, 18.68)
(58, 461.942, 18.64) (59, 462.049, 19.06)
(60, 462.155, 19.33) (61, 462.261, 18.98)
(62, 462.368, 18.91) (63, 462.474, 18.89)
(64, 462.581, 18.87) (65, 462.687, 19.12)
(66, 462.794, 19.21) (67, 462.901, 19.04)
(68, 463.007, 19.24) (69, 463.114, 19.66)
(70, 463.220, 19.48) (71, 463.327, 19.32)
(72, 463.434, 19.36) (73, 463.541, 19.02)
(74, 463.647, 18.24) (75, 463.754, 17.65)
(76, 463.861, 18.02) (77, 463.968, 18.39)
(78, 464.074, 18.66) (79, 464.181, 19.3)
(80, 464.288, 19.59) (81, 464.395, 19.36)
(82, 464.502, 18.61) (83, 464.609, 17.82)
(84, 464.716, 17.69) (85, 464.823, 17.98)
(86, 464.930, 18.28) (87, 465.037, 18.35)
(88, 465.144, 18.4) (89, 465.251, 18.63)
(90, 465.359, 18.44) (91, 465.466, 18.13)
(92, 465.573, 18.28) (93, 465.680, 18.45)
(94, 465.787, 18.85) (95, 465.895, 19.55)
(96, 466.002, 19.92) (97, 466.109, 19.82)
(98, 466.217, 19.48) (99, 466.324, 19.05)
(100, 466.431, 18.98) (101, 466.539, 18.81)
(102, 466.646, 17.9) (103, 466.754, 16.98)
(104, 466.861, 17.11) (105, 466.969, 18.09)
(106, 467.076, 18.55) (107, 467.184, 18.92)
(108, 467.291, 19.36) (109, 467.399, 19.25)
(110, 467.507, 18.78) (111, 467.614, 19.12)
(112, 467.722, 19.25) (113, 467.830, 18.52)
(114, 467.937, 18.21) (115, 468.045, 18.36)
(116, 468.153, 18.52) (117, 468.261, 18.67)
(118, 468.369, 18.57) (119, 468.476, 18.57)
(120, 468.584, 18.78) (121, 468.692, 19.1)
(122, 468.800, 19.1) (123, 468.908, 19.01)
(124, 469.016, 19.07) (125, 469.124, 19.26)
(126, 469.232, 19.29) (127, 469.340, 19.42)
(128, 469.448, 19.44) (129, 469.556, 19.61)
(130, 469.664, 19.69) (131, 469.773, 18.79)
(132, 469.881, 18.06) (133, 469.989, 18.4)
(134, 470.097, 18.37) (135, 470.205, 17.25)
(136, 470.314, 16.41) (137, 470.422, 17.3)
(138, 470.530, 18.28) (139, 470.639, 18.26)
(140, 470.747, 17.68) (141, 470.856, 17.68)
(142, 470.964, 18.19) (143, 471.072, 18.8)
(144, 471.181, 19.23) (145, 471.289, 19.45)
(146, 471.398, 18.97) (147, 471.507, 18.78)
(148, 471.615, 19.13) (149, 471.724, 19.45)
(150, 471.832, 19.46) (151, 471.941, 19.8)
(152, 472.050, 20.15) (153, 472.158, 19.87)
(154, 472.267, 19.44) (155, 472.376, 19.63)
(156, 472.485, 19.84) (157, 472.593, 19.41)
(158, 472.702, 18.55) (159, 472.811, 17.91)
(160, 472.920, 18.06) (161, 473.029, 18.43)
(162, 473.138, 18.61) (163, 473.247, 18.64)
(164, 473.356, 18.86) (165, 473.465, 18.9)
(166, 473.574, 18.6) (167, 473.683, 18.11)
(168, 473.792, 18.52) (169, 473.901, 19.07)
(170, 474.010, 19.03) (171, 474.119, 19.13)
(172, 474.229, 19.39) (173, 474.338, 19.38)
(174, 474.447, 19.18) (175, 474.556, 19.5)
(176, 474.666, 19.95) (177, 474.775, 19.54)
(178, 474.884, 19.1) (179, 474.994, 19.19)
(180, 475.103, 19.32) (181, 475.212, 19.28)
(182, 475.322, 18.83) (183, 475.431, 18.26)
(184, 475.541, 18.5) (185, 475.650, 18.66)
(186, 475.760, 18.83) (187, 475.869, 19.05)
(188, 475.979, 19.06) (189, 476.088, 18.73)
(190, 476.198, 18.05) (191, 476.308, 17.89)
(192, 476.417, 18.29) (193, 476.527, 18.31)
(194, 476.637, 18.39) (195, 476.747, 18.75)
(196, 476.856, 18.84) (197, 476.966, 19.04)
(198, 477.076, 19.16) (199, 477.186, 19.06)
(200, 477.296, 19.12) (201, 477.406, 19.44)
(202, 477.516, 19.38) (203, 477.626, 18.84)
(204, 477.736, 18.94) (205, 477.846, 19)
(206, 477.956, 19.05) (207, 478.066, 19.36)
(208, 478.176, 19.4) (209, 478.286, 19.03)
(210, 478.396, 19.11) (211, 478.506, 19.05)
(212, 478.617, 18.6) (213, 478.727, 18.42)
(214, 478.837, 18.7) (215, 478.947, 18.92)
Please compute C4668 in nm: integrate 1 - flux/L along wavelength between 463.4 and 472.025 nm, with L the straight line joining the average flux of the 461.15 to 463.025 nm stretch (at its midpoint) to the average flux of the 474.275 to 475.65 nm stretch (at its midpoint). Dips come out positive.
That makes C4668 0.15 nm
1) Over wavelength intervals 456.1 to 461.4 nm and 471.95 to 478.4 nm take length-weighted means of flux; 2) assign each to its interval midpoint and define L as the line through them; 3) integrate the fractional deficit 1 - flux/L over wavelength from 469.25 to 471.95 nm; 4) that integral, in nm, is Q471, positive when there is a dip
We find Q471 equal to 0.03 nm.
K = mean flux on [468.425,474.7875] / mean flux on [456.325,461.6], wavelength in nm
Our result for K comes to 1.02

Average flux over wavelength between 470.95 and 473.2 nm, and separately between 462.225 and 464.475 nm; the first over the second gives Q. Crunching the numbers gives 1.0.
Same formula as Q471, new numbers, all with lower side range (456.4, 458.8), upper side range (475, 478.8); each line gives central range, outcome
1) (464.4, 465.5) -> 0.02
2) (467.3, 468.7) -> 0.00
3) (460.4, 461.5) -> -0.03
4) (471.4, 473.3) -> -0.04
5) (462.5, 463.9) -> -0.03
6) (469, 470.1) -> -0.02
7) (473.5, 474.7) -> -0.02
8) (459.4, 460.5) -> 0.01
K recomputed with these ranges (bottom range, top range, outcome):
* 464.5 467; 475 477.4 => 1.02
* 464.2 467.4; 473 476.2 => 1.02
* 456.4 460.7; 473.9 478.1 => 1.03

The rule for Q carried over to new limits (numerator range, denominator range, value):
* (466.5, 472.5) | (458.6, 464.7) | 1.00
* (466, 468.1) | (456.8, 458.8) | 1.01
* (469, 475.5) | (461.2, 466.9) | 1.01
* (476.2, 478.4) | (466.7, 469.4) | 1.01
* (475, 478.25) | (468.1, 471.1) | 1.02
